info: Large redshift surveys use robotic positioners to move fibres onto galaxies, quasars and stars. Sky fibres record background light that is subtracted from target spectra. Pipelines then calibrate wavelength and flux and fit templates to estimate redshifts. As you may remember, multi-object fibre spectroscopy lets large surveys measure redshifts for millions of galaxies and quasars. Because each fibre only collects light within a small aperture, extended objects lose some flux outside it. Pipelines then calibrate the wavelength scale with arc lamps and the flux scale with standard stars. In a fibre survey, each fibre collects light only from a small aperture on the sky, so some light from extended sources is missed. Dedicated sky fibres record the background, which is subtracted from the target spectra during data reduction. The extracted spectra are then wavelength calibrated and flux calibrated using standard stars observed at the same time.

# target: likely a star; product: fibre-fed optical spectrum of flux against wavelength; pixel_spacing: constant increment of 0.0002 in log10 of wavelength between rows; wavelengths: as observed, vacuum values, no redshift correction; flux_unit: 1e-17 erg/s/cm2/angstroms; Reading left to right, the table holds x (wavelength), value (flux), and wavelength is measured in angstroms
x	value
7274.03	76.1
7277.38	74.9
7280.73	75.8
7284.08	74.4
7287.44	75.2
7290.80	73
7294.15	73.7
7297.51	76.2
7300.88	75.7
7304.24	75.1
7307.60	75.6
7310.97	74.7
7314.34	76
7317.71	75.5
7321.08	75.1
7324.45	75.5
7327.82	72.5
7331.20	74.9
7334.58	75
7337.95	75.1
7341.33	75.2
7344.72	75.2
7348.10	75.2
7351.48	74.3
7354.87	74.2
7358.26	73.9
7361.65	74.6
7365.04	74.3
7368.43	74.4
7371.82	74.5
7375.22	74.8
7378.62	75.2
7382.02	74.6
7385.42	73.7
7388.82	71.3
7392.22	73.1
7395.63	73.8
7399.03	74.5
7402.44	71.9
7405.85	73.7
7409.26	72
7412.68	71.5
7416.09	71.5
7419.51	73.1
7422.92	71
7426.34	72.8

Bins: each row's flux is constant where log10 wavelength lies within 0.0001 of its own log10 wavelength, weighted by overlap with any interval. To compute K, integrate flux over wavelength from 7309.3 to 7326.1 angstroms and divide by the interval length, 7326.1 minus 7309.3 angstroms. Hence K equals 75.4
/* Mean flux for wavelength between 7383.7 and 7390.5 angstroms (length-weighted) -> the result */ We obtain 72.5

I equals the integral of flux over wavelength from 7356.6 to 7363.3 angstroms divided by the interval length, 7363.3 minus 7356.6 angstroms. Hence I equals 74.2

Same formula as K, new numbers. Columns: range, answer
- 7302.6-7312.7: 75.1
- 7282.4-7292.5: 74.2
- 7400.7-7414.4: 72.3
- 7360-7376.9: 74.5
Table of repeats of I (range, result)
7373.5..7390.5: 73.9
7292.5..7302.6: 75.2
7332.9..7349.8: 75.2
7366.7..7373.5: 74.5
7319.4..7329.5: 74.4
